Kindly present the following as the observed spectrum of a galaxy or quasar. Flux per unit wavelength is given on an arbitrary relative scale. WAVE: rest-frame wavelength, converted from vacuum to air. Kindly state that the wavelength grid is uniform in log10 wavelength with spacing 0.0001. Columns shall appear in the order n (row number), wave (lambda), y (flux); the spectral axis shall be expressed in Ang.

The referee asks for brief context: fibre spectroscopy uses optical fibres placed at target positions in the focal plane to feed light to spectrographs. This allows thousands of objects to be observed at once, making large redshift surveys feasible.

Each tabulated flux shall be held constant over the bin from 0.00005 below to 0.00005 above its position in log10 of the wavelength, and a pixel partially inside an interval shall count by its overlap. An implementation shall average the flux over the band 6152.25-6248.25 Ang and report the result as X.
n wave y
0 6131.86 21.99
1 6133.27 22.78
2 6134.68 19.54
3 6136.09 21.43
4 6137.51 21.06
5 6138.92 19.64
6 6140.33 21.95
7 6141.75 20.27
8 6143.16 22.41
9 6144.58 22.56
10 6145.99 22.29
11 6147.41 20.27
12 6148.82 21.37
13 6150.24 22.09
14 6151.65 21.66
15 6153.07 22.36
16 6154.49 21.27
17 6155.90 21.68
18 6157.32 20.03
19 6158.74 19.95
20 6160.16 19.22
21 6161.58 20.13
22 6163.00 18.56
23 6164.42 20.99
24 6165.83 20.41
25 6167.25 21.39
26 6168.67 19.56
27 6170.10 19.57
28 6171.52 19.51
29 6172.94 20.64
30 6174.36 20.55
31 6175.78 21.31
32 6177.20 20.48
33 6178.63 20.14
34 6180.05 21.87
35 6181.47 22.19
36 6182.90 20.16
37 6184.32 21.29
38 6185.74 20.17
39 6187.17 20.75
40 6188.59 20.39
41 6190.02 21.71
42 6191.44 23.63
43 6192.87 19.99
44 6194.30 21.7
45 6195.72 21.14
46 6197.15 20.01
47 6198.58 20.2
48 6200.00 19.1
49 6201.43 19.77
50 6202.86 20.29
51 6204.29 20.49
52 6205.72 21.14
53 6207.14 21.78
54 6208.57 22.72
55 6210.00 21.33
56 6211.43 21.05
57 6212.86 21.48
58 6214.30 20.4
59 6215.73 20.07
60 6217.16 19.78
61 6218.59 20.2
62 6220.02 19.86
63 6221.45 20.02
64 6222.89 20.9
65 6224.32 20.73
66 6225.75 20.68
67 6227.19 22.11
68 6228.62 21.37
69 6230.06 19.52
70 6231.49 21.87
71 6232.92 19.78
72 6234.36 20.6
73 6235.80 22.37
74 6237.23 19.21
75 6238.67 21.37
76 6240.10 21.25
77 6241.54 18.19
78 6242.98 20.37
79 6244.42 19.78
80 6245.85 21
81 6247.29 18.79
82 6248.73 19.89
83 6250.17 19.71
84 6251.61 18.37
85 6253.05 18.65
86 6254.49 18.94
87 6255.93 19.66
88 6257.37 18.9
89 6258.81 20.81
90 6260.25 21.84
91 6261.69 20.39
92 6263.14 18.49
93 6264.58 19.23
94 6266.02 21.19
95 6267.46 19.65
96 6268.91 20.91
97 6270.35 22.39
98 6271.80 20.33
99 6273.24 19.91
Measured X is 20.6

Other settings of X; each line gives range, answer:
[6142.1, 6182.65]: 20.9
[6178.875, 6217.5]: 20.9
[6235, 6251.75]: 20.1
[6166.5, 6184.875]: 20.7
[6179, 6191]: 21.1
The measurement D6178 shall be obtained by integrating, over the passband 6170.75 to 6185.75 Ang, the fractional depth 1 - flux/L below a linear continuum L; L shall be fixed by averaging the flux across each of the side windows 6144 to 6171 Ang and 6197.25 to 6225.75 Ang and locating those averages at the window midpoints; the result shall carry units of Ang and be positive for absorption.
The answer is -0.05 Ang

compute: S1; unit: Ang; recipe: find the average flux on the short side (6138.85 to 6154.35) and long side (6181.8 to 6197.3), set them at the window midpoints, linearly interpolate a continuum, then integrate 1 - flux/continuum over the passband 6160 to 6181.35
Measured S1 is 0.9 Ang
